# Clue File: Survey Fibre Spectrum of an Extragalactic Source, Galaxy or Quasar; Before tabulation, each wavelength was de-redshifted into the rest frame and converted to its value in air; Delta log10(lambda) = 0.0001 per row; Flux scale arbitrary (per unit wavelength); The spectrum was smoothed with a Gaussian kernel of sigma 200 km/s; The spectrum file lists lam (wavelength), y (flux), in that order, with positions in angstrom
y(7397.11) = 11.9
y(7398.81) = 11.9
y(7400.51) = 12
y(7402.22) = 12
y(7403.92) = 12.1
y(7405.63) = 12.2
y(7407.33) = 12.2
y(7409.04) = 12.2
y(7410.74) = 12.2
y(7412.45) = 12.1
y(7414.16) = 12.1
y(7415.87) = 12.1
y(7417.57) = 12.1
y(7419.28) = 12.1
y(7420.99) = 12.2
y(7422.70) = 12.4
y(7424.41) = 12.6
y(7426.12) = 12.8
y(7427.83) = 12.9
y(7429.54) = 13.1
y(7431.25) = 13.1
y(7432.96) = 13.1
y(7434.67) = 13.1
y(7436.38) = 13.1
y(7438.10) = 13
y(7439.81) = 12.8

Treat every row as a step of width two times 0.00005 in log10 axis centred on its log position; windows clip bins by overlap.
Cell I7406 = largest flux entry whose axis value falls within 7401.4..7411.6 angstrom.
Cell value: 12.2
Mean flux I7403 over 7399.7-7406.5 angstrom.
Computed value 12.1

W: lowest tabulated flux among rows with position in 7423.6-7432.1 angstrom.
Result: 12.6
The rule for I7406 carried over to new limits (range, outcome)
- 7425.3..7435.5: 13.1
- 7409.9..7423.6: 12.4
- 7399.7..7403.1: 12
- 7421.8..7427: 12.8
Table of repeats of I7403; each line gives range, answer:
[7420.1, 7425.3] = 12.4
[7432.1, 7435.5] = 13.1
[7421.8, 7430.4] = 12.8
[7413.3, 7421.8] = 12.1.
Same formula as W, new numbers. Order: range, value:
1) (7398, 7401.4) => 11.9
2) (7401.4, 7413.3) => 12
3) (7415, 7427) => 12.1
